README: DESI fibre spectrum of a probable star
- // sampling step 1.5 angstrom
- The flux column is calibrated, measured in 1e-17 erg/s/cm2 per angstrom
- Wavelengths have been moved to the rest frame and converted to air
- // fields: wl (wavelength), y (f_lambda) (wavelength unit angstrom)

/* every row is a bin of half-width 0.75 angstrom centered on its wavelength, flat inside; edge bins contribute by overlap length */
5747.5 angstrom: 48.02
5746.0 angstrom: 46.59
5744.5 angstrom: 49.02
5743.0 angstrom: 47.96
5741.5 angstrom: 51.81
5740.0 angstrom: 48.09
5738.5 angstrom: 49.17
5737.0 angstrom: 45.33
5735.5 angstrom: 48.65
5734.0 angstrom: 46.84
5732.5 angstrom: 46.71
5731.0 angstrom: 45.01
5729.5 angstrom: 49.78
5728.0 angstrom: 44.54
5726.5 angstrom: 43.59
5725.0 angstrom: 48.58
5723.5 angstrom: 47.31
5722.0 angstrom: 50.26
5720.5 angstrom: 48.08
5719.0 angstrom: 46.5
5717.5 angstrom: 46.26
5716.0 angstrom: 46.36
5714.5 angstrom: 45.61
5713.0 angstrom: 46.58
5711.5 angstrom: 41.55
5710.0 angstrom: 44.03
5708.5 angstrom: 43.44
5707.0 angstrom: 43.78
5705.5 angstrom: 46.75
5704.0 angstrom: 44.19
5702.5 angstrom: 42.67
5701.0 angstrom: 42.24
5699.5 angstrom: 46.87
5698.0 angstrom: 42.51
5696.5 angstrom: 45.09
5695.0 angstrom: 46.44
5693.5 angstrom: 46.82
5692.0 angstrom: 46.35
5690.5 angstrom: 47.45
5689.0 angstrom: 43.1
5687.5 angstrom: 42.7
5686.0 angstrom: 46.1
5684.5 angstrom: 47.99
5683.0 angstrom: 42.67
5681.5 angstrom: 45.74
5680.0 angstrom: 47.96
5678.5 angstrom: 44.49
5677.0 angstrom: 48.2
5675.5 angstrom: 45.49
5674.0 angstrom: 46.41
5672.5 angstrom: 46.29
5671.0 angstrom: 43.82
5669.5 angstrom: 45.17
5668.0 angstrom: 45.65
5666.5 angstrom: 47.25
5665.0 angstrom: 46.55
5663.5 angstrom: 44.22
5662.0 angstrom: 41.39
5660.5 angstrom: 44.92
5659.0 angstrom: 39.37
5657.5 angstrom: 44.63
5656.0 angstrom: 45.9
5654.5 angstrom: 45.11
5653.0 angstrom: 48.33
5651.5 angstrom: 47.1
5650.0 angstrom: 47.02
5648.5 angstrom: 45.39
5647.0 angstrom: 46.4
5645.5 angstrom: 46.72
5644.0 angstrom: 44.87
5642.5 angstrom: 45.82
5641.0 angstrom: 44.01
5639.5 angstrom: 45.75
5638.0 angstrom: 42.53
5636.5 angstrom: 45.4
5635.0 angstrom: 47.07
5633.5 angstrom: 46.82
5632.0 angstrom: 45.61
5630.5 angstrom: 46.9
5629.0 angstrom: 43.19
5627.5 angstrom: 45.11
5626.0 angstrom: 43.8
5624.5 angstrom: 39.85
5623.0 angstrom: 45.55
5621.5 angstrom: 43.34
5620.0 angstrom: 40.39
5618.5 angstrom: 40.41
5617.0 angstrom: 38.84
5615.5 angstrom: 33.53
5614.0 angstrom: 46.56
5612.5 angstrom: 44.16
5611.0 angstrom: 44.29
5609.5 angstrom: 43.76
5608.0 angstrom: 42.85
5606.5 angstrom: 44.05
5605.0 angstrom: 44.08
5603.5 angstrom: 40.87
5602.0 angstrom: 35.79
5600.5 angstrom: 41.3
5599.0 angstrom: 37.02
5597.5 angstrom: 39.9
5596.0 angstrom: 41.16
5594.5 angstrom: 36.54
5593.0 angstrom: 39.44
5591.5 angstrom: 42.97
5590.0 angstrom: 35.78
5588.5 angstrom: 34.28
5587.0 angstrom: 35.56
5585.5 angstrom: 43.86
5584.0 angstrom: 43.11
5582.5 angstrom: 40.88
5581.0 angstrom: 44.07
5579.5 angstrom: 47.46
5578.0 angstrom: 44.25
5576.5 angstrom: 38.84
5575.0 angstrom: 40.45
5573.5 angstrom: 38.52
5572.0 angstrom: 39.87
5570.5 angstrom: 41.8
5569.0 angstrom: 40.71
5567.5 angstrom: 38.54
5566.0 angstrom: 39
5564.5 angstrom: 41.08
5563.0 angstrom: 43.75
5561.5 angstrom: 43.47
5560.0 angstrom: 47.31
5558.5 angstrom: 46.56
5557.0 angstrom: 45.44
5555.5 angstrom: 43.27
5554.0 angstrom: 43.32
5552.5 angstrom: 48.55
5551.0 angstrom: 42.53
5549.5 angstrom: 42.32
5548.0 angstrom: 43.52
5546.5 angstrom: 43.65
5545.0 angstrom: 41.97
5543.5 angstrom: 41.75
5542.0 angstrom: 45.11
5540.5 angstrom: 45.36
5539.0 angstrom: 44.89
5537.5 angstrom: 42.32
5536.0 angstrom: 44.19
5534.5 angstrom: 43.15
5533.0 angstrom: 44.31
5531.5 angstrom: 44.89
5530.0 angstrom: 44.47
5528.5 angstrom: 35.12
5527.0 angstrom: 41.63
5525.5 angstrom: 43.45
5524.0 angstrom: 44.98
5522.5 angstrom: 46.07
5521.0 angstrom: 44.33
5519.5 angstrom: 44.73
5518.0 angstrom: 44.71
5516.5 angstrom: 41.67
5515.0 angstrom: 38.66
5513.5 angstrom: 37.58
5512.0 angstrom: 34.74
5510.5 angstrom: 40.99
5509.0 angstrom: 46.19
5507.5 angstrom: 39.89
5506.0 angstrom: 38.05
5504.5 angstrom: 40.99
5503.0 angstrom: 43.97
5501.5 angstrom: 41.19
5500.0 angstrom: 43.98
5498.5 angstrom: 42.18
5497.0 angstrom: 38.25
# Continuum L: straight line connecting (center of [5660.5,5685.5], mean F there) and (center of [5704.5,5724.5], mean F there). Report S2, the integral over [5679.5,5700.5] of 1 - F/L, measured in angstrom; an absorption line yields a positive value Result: 0.1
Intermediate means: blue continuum 45.6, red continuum 45.9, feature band 45.5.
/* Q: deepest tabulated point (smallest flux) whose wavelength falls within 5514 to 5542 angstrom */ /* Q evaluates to 35.12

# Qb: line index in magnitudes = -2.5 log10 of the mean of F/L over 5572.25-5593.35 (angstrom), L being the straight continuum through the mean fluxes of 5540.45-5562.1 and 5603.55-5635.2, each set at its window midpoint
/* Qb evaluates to 0.08 mag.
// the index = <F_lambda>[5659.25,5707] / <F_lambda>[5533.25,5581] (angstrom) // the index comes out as 1.05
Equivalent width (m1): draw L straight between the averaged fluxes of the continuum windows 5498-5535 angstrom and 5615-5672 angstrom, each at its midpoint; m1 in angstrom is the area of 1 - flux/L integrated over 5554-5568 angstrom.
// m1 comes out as -0.1 angstrom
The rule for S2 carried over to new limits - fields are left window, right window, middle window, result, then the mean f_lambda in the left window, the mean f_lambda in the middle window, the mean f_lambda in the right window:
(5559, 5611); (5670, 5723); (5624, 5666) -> -1.6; 41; 45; 45.5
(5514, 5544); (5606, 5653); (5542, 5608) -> 3.0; 43.3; 41.6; 44.2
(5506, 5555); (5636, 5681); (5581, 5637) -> 3.4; 42.8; 41.7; 45.4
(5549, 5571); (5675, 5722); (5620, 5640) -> -0.1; 43.2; 44.5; 45.4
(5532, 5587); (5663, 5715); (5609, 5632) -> 0.7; 42.9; 42.7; 45.2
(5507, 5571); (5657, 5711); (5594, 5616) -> 1.3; 42.9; 41.2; 45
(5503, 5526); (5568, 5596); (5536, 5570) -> -1.9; 41.9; 43.4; 40.5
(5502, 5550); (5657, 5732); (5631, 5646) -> -0.4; 42.5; 45.5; 45.4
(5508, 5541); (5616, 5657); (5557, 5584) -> 0.7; 42.6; 42.3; 44.6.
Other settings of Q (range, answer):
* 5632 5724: 39.37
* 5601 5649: 33.53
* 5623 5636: 39.85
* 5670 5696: 42.67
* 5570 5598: 34.28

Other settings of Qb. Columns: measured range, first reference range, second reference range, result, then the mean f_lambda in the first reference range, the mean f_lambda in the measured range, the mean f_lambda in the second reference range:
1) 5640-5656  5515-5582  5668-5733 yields -0.032 mag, 43.1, 46.1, 45.6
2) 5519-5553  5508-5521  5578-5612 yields -0.060 mag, 41.3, 43.6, 41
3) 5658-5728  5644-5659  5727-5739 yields 0.026 mag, 45.9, 45.3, 46.9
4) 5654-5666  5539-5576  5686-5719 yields 0.005 mag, 42.8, 44.1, 44.9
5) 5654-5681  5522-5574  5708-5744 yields 0.010 mag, 43.1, 45.2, 46.8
